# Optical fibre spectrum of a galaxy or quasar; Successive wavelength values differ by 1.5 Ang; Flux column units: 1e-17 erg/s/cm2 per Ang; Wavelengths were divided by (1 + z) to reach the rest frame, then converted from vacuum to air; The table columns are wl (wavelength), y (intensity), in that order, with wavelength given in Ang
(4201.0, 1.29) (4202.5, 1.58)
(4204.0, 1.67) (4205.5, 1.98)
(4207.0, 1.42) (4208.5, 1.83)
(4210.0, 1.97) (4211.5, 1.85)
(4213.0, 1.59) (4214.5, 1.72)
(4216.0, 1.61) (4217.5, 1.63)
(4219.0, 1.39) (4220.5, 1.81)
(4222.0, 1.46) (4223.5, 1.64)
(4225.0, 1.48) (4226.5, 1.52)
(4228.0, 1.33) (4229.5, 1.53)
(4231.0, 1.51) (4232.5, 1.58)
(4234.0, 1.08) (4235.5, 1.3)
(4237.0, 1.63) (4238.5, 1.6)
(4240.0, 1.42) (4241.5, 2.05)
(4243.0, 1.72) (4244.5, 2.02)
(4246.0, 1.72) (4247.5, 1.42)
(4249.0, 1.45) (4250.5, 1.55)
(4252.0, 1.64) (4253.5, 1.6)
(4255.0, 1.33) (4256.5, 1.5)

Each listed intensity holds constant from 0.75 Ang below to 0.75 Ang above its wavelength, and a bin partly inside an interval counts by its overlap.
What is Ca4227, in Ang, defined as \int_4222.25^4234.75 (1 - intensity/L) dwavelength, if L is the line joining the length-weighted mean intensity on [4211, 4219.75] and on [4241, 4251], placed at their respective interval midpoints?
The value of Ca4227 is 1.5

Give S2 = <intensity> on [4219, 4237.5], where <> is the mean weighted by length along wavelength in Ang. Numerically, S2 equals 1.48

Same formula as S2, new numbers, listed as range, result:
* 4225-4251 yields 1.55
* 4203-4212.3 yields 1.78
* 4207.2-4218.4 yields 1.72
